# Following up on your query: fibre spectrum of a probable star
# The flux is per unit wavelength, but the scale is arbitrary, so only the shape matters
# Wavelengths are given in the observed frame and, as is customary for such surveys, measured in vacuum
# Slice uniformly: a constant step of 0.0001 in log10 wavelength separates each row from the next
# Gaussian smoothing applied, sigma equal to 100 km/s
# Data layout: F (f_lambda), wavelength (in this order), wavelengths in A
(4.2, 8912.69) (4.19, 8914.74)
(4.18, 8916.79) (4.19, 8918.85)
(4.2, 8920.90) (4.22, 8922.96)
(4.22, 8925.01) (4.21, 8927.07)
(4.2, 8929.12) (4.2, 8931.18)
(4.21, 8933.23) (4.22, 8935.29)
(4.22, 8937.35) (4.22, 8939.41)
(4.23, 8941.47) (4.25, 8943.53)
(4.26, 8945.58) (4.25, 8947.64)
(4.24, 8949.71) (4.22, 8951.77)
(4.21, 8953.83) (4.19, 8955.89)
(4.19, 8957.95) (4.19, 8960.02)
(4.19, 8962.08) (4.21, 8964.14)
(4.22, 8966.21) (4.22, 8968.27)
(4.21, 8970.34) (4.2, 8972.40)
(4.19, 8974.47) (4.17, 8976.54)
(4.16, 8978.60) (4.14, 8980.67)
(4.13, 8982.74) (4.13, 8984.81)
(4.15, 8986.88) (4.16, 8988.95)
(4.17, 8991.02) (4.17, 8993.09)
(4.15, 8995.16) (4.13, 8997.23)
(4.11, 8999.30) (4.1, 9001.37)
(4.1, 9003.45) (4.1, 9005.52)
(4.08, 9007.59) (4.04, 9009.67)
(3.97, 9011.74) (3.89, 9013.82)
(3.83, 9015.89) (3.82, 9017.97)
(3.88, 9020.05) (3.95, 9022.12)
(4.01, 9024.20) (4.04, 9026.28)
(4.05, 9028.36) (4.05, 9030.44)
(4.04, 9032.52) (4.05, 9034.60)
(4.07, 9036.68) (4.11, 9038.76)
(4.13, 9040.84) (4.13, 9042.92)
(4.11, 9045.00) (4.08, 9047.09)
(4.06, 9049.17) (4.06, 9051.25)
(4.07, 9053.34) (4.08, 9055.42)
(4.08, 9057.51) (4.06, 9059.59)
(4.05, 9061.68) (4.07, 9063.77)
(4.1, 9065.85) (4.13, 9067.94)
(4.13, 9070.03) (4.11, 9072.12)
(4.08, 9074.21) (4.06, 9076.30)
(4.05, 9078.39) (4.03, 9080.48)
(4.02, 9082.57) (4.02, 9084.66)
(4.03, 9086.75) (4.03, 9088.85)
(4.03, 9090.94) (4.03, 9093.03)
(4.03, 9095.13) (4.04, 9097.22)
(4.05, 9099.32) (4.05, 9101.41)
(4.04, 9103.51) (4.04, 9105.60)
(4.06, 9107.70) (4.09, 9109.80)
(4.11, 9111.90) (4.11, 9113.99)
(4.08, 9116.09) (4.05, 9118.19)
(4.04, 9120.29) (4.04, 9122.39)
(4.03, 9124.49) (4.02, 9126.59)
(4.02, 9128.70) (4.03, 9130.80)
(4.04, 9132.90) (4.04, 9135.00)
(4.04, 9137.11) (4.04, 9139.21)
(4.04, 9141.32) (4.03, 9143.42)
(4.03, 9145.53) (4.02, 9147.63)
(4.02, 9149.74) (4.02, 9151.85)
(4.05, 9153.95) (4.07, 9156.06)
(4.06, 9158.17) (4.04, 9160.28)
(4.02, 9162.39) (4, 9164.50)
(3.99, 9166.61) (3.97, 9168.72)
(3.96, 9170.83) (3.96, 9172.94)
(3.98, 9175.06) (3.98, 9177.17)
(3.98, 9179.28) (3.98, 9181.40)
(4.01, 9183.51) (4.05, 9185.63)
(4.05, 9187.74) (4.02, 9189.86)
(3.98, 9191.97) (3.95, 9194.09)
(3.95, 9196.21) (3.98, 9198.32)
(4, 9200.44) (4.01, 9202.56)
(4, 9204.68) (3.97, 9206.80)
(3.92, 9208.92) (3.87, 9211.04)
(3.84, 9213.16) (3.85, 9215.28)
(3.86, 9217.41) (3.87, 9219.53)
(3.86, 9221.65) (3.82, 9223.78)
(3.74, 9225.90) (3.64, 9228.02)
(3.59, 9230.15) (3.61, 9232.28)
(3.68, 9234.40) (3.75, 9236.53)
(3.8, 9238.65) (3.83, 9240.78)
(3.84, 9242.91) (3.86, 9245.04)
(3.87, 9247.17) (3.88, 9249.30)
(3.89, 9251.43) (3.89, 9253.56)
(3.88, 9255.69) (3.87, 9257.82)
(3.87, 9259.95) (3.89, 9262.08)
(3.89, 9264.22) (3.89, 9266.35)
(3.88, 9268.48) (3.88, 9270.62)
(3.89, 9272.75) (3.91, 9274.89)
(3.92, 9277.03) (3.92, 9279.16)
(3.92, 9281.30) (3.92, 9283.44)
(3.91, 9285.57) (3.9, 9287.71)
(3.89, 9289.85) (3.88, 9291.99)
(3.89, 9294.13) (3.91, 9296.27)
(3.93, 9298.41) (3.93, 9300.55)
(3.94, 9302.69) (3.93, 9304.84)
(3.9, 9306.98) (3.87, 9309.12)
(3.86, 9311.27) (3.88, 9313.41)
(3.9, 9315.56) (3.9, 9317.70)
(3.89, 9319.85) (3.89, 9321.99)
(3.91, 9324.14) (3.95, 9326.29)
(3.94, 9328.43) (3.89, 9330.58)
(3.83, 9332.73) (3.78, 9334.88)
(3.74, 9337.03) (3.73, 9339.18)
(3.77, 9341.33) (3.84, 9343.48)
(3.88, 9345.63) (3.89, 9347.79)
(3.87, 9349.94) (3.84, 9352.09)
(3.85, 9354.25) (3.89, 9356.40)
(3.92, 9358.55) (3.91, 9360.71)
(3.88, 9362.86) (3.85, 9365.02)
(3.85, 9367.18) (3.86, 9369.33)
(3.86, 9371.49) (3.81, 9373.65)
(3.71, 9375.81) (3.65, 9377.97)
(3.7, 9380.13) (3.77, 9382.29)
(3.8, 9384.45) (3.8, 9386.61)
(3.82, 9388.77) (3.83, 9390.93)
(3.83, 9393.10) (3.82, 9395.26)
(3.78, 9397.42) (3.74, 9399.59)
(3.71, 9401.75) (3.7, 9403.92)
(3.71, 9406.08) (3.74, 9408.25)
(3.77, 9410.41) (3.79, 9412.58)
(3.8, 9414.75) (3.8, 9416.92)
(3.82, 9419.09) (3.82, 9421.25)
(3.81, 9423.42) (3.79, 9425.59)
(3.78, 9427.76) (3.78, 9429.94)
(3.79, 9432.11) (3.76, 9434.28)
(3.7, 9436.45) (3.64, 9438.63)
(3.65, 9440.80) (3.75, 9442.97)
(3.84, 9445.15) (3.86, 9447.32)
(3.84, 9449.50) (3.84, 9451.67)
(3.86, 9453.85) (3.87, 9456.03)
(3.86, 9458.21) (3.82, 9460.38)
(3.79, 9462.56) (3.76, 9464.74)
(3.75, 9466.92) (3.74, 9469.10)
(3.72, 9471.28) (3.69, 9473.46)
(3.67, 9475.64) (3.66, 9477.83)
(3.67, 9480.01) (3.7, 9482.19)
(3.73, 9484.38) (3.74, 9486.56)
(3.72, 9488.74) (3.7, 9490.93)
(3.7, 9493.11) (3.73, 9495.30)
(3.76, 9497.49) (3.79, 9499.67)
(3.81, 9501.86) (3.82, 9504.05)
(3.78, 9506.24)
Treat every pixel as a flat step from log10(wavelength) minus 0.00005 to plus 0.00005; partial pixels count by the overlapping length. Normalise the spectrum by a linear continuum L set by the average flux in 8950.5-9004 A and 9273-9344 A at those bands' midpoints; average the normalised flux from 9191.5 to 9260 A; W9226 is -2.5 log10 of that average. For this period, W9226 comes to 0.03 mag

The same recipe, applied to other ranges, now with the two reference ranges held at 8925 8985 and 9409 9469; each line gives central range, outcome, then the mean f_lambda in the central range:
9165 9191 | 0.00 mag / 3.99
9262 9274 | 0.01 mag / 3.89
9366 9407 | 0.02 mag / 3.78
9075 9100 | 0.01 mag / 4.03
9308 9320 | 0.00 mag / 3.88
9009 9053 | 0.03 mag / 4.02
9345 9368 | 0.00 mag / 3.87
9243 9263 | 0.02 mag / 3.88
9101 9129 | 0.00 mag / 4.06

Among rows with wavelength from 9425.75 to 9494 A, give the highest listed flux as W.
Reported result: 3.87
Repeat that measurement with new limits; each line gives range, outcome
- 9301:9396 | 3.95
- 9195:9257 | 4.01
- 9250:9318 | 3.94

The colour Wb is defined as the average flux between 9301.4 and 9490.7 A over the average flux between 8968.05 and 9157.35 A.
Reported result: 0.94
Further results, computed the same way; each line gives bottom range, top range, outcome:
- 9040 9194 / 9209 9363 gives 0.95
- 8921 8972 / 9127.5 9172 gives 0.95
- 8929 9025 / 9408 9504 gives 0.91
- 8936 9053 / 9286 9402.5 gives 0.93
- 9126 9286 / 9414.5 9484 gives 0.96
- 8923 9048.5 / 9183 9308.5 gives 0.94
